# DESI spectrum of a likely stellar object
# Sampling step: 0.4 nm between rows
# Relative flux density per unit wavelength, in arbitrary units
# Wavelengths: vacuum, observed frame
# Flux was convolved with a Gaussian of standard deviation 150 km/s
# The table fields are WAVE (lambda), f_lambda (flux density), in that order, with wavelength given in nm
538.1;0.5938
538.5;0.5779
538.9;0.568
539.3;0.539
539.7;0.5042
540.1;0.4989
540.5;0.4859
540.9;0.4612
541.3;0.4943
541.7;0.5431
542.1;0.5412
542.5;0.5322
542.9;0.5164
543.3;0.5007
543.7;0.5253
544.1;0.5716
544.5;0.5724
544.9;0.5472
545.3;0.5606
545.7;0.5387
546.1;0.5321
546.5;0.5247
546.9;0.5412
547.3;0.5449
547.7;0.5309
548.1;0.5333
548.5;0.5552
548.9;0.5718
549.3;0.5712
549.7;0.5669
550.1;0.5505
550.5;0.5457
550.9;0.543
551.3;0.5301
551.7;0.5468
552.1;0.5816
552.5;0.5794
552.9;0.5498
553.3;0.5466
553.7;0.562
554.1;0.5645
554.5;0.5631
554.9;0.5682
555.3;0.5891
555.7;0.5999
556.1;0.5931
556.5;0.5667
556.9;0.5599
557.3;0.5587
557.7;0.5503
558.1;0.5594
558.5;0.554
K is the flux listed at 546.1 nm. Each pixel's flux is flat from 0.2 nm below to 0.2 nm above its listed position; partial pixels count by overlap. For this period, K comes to 0.5321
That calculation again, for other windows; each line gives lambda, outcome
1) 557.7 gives 0.5503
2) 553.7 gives 0.562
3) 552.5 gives 0.5794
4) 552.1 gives 0.5816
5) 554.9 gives 0.5682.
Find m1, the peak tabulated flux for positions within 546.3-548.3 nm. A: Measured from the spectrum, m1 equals 0.5449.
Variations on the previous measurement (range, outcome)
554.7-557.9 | 0.5999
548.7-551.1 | 0.5718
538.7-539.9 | 0.568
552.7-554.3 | 0.5645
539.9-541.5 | 0.4989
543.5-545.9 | 0.5724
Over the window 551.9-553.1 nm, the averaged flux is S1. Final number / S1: 0.57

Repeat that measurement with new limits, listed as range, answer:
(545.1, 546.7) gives 0.539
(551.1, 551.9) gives 0.538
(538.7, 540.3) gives 0.528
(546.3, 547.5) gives 0.537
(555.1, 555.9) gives 0.594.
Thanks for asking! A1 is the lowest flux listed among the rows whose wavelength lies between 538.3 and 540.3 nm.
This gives 0.4989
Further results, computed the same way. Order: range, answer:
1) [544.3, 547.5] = 0.5247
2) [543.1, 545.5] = 0.5007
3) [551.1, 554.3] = 0.5301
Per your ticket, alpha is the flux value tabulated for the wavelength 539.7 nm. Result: 0.5042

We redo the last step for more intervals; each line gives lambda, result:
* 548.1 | 0.5333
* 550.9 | 0.543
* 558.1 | 0.5594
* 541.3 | 0.4943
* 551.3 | 0.5301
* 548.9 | 0.5718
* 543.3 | 0.5007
